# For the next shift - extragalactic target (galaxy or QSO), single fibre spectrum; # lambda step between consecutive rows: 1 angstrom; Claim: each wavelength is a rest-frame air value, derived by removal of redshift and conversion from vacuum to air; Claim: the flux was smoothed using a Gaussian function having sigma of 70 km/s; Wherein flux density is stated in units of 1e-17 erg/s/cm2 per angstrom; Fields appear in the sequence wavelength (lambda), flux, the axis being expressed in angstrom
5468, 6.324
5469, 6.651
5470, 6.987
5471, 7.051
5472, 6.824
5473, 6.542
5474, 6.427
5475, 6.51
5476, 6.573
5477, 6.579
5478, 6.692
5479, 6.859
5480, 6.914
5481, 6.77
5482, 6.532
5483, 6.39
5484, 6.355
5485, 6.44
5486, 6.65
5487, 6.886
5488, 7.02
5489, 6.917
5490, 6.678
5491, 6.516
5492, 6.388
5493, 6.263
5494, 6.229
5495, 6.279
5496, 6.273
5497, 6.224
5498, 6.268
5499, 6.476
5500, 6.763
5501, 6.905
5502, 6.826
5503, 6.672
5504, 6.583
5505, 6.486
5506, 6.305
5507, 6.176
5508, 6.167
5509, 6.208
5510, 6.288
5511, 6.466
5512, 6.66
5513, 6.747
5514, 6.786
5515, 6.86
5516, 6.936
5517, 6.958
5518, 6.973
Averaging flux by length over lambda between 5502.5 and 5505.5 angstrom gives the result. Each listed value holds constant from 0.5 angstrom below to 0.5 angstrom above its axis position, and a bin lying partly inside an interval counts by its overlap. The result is 6.58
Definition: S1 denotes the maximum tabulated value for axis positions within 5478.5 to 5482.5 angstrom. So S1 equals 6.914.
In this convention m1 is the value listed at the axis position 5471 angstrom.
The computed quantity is 7.051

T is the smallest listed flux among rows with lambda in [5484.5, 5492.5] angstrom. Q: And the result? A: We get 6.388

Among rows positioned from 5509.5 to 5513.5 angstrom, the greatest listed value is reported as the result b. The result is 6.747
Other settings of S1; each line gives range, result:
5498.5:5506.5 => 6.905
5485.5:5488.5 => 7.02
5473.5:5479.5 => 6.859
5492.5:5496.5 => 6.279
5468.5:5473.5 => 7.051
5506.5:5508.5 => 6.176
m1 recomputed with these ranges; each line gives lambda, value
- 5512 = 6.66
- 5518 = 6.973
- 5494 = 6.229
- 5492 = 6.388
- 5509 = 6.208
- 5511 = 6.466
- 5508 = 6.167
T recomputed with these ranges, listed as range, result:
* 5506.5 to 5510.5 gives 6.167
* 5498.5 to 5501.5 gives 6.476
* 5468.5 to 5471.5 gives 6.651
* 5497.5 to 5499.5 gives 6.268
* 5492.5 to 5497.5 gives 6.224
